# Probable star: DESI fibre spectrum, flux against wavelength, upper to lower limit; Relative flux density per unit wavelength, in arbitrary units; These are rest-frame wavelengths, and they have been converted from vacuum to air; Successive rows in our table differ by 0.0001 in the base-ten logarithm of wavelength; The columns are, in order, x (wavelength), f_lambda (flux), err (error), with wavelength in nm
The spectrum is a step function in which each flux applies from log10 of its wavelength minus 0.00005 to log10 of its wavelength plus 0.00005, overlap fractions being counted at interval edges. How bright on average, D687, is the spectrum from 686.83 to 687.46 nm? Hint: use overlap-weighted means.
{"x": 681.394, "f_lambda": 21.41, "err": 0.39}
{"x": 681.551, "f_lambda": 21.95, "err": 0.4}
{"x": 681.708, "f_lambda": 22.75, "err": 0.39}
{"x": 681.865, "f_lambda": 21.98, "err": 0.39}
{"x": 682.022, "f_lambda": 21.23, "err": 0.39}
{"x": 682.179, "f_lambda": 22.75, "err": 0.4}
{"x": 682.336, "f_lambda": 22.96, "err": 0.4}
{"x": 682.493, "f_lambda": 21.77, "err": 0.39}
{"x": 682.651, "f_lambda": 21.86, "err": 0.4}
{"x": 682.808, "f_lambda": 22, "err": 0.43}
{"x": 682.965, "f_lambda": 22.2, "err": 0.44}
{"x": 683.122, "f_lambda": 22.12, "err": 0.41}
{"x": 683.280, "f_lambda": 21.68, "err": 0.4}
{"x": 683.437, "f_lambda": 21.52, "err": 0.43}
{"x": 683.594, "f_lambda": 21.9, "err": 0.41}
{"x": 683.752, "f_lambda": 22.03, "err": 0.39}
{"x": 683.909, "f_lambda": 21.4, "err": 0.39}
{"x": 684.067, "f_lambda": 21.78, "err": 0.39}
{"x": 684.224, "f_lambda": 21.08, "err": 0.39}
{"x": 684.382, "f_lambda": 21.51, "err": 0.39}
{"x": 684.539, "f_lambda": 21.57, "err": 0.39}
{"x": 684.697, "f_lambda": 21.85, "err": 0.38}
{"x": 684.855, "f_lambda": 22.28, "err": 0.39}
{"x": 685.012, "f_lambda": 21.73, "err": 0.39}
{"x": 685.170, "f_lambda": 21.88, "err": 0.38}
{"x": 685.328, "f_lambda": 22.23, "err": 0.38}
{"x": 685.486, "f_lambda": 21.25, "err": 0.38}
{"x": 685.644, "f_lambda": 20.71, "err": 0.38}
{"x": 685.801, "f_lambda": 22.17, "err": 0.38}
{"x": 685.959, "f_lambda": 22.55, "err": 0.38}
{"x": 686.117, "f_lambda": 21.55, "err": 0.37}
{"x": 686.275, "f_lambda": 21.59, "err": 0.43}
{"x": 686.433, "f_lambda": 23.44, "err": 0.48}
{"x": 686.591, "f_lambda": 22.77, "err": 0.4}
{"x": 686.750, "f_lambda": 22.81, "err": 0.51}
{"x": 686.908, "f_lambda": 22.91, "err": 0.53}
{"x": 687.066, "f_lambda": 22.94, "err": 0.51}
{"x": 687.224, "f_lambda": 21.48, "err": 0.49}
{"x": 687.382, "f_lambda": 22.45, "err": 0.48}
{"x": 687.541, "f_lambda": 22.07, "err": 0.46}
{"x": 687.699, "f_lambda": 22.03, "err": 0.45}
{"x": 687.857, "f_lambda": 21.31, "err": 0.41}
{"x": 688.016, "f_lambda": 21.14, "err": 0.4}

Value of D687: 22.5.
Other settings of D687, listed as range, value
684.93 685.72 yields 21.6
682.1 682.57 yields 22.5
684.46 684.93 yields 21.9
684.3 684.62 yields 21.5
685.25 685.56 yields 21.7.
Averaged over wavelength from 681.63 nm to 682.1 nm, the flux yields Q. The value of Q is 22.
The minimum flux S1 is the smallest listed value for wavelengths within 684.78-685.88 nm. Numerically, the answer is 20.71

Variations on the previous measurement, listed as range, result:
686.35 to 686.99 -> 22.77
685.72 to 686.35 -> 21.55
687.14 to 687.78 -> 21.48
